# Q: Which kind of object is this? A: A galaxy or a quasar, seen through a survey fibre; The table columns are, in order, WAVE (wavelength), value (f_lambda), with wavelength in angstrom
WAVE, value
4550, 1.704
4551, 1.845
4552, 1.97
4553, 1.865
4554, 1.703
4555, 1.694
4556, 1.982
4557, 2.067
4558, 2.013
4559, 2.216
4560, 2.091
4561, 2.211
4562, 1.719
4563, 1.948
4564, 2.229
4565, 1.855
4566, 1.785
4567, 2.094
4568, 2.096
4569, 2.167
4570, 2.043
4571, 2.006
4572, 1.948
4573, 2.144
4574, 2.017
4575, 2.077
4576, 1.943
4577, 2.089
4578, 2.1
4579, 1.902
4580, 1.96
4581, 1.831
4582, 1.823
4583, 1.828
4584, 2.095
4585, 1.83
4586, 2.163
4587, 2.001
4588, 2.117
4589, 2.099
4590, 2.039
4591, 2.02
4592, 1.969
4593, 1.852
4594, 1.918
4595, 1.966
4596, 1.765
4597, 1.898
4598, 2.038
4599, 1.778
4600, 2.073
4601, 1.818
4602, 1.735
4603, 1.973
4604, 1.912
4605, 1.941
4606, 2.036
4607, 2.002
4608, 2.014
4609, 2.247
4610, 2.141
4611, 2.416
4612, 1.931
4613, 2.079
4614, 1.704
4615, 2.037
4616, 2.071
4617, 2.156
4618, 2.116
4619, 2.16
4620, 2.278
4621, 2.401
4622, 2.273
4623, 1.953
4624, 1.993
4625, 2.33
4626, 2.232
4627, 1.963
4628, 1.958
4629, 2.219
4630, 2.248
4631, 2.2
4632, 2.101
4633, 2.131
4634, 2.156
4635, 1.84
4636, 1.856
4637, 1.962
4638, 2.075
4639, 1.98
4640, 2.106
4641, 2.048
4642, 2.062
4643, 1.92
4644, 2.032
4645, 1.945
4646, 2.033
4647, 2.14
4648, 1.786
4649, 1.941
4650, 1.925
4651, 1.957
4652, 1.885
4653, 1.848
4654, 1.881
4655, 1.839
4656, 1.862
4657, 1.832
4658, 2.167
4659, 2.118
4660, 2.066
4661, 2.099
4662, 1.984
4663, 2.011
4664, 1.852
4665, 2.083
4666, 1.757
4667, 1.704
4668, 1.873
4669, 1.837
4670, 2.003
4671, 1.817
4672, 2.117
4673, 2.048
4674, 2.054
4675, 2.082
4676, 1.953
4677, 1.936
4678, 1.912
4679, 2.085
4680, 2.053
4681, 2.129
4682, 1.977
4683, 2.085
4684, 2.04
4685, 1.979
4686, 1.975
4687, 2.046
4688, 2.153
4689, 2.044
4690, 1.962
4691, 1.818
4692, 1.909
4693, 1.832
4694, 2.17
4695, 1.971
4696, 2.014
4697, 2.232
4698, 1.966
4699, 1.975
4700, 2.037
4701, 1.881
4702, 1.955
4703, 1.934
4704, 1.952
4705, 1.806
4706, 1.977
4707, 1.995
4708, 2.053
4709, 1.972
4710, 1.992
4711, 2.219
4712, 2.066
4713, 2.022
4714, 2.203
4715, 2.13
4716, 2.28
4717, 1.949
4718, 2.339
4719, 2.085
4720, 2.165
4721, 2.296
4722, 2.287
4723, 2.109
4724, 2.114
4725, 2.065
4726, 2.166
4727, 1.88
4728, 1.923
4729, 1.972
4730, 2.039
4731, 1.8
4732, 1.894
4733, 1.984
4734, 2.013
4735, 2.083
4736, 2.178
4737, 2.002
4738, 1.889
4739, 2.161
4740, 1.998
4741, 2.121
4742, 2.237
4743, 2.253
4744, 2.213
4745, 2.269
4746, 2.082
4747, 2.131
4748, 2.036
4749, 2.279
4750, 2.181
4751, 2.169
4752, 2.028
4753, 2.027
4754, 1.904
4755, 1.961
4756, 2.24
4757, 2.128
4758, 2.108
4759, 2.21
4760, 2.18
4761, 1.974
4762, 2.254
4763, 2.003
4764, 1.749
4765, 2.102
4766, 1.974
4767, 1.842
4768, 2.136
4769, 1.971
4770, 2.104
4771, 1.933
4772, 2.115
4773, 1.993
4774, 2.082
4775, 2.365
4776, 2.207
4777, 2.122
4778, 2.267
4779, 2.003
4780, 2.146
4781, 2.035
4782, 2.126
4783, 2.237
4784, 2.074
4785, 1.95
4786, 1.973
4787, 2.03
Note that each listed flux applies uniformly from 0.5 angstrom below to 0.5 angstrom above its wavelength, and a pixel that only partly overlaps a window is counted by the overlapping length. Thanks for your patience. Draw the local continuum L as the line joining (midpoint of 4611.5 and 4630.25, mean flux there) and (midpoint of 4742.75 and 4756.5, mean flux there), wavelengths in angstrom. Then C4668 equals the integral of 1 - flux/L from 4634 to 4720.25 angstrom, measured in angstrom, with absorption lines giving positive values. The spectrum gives 4.9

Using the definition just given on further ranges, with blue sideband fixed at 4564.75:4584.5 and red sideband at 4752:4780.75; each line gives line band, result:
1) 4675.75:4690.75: 0.1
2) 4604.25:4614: -0.3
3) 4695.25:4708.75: 0.4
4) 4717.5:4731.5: -0.2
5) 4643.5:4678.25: 1.3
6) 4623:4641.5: -0.5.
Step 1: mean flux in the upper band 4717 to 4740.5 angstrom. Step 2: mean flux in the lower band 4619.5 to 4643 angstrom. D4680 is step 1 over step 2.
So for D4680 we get 0.98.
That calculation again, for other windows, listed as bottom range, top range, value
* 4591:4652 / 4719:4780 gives 1.03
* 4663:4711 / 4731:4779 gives 1.05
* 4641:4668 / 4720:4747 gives 1.07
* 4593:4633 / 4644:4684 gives 0.96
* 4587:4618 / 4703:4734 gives 1.03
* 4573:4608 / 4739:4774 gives 1.06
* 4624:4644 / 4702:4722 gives 1.00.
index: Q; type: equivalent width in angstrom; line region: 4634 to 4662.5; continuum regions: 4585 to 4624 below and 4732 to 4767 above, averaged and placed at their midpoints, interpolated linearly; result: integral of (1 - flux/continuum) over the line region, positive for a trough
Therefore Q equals 1.0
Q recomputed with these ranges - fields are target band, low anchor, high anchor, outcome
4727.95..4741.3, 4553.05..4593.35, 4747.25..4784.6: 0.4 angstrom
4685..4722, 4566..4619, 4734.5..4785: 0.4 angstrom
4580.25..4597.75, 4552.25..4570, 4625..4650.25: 0.4 angstrom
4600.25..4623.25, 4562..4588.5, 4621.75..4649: -0.3 angstrom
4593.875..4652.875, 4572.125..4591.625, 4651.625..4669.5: -2.0 angstrom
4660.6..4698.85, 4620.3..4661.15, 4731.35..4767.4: 1.2 angstrom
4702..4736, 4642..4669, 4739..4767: -0.1 angstrom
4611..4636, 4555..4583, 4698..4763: -1.0 angstrom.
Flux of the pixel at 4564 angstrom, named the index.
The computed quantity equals 2.229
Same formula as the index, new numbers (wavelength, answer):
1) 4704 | 1.952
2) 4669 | 1.837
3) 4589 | 2.099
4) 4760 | 2.18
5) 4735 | 2.083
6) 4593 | 1.852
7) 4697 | 2.232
